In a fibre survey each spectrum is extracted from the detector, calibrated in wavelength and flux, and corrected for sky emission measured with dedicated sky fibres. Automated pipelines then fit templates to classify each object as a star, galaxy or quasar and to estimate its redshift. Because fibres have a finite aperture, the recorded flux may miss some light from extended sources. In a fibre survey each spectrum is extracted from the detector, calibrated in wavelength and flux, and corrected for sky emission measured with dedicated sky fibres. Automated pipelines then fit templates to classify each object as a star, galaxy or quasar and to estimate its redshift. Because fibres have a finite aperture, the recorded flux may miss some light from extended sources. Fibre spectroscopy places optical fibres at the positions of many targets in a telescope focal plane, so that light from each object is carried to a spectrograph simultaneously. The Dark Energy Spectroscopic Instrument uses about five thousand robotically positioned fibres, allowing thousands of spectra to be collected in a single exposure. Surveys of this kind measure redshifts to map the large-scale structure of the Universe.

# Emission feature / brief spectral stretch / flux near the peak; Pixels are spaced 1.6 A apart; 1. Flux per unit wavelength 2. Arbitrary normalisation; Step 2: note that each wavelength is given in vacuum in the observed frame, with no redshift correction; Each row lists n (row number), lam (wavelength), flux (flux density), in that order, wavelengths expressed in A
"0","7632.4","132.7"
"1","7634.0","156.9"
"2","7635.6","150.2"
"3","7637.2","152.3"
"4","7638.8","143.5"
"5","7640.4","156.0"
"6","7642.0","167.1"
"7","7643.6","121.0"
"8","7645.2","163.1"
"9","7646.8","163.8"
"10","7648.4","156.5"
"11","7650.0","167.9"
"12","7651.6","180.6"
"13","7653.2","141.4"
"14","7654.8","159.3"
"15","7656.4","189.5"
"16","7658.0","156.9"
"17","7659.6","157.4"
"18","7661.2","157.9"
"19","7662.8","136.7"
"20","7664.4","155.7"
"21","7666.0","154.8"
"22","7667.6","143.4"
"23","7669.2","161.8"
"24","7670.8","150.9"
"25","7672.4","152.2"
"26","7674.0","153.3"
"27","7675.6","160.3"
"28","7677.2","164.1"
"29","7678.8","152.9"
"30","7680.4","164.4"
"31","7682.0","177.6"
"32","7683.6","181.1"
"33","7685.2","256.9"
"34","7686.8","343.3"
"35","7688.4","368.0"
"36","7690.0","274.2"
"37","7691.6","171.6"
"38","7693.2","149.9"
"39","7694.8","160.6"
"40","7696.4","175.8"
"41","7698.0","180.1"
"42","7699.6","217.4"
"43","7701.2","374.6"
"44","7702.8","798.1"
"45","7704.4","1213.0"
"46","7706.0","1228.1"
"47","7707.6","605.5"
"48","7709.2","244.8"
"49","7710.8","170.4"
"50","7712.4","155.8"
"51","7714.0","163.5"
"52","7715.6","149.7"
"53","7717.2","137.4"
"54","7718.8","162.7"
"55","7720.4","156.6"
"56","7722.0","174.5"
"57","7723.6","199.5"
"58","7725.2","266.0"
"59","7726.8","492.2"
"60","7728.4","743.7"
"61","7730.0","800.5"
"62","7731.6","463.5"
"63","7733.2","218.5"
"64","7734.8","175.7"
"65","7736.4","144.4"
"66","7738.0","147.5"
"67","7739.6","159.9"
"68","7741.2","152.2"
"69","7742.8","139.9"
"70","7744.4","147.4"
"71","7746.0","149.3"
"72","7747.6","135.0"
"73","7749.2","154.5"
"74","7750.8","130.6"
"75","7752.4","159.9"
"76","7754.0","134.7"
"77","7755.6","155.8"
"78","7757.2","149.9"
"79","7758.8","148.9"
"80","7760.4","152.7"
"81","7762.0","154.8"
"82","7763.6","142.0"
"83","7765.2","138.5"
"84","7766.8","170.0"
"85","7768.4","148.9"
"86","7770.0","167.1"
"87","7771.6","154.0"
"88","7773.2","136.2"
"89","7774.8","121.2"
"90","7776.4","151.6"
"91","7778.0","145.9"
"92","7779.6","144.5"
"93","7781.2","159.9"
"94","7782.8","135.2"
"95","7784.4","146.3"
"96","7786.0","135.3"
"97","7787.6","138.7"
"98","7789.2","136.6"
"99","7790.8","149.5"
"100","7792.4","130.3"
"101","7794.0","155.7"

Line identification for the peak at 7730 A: [N II] 6583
